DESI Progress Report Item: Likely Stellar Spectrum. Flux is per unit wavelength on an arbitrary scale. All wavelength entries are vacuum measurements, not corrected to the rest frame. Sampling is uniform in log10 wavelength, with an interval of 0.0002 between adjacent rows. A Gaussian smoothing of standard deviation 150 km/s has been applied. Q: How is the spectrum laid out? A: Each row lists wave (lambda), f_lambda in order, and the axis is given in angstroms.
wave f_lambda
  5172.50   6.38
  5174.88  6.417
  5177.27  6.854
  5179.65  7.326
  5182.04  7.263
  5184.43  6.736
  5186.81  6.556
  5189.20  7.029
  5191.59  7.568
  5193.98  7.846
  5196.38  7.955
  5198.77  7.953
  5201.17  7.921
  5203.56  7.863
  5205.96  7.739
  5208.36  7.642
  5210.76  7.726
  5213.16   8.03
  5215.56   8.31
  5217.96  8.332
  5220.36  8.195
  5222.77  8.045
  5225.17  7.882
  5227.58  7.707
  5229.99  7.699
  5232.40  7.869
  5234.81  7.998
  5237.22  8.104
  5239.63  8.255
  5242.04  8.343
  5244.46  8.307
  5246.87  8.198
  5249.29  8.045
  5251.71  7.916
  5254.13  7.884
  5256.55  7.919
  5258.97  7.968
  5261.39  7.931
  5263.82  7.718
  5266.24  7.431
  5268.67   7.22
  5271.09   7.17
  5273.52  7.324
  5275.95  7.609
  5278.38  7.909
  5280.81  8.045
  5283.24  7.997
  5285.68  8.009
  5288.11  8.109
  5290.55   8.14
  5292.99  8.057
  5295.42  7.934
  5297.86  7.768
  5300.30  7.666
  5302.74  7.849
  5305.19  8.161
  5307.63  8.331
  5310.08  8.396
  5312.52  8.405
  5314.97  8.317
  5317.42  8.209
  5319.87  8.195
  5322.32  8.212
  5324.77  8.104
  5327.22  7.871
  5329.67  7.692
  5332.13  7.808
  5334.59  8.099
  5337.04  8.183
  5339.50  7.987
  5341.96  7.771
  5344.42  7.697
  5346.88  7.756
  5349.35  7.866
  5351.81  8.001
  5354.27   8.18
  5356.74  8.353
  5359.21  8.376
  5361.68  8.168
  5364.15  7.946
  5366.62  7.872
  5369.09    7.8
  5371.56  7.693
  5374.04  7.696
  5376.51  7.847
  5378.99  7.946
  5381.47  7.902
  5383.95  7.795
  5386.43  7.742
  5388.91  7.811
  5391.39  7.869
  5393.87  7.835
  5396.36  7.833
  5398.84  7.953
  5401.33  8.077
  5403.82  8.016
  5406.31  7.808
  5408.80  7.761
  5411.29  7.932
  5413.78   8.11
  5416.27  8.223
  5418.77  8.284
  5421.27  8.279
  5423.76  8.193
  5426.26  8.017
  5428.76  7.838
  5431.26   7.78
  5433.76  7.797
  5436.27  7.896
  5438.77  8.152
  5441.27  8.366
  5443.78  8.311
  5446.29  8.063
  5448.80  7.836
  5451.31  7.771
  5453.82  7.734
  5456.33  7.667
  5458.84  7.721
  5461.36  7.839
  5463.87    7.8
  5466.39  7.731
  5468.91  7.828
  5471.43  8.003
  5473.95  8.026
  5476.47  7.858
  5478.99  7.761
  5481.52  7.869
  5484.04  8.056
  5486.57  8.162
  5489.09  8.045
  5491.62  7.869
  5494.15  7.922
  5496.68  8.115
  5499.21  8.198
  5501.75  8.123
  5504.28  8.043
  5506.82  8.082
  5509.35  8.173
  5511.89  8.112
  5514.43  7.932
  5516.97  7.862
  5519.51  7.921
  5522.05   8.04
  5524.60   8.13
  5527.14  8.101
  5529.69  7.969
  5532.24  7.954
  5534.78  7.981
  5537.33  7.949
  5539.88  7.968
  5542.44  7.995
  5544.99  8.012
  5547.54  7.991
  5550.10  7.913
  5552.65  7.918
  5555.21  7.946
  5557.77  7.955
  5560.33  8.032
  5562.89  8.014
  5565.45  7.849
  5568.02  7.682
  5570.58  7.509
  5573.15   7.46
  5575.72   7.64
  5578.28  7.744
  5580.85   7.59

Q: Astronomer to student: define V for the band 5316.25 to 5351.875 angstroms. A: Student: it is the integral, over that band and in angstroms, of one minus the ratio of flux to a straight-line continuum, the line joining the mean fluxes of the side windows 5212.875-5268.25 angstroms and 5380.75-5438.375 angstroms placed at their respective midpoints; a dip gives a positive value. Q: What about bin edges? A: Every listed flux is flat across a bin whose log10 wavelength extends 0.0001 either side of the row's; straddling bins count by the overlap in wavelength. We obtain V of 0.0 angstroms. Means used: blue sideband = 7.99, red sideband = 7.95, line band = 7.96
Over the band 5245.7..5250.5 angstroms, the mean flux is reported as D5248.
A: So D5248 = 8.11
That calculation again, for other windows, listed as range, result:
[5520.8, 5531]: 8.05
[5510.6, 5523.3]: 7.97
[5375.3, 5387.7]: 7.84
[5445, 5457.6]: 7.82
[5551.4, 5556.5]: 7.93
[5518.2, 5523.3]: 7.99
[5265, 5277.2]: 7.36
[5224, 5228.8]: 7.79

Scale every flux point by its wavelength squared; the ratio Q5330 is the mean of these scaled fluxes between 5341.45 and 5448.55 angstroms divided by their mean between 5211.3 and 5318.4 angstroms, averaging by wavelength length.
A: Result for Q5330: 1.05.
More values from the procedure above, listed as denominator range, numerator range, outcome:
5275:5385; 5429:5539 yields 1.05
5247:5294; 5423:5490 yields 1.09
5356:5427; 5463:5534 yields 1.04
